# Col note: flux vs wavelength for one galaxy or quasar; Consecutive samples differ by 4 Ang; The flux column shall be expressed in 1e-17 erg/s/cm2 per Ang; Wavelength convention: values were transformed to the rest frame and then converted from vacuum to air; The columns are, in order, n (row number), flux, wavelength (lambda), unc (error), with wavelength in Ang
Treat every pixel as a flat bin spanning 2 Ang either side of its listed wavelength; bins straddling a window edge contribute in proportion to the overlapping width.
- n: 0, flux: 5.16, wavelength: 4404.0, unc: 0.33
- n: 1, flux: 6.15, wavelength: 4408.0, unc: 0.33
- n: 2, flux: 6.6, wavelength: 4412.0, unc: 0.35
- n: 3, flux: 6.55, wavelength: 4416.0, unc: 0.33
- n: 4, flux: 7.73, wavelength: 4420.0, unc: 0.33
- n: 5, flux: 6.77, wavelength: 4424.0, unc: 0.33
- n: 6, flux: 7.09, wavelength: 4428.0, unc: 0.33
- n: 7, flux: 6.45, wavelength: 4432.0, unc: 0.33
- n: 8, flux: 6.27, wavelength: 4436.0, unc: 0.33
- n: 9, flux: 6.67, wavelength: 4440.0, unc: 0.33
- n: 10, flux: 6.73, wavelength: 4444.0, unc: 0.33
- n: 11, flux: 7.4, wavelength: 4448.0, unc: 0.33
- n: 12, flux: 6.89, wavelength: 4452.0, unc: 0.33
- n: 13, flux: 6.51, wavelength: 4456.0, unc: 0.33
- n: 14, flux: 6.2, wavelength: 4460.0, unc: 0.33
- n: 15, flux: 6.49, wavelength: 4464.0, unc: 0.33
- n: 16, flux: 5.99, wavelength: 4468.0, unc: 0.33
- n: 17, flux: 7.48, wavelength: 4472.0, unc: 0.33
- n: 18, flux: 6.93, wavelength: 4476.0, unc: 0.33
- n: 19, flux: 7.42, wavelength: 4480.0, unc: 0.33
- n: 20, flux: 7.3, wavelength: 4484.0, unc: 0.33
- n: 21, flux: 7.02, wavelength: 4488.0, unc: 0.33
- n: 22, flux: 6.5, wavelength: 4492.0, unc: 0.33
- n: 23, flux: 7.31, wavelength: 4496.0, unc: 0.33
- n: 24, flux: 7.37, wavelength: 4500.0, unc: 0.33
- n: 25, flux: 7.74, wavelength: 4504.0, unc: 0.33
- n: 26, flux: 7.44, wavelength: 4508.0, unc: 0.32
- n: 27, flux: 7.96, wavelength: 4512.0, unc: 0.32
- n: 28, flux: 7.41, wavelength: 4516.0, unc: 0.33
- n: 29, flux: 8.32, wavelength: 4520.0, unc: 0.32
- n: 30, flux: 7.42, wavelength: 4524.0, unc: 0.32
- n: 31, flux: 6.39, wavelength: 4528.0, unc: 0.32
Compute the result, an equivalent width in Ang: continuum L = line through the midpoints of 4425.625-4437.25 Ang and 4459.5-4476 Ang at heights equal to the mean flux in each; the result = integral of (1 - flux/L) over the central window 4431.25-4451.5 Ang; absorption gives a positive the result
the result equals -0.3 Ang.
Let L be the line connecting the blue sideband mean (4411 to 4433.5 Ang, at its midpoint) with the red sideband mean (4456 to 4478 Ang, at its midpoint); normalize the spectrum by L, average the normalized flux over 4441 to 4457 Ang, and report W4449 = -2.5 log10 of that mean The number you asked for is -0.03 mag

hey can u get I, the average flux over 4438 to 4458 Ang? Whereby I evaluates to 6.84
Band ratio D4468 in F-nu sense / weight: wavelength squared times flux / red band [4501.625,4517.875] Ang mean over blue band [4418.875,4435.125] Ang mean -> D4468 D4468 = 1.1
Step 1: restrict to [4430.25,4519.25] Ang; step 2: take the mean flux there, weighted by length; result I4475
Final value 7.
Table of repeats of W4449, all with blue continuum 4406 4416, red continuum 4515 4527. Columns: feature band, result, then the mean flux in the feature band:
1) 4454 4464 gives 0.092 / 6.38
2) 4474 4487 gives -0.003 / 7.2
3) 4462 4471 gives 0.105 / 6.38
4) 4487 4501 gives 0.046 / 7.03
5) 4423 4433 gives -0.033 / 6.8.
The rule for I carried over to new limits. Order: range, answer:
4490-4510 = 7.27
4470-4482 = 7.28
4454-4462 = 6.36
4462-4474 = 6.65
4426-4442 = 6.62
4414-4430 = 7.04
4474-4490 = 7.17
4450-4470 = 6.42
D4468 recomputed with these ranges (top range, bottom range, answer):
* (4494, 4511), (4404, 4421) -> 1.20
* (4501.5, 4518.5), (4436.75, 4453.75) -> 1.15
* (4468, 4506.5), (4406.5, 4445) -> 1.10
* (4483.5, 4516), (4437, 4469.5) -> 1.13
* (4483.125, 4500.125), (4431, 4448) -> 1.09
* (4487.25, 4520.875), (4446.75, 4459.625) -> 1.12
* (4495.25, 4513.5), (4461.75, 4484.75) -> 1.11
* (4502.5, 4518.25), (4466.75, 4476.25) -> 1.14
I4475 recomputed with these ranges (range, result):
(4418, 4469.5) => 6.71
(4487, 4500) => 7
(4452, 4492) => 6.8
